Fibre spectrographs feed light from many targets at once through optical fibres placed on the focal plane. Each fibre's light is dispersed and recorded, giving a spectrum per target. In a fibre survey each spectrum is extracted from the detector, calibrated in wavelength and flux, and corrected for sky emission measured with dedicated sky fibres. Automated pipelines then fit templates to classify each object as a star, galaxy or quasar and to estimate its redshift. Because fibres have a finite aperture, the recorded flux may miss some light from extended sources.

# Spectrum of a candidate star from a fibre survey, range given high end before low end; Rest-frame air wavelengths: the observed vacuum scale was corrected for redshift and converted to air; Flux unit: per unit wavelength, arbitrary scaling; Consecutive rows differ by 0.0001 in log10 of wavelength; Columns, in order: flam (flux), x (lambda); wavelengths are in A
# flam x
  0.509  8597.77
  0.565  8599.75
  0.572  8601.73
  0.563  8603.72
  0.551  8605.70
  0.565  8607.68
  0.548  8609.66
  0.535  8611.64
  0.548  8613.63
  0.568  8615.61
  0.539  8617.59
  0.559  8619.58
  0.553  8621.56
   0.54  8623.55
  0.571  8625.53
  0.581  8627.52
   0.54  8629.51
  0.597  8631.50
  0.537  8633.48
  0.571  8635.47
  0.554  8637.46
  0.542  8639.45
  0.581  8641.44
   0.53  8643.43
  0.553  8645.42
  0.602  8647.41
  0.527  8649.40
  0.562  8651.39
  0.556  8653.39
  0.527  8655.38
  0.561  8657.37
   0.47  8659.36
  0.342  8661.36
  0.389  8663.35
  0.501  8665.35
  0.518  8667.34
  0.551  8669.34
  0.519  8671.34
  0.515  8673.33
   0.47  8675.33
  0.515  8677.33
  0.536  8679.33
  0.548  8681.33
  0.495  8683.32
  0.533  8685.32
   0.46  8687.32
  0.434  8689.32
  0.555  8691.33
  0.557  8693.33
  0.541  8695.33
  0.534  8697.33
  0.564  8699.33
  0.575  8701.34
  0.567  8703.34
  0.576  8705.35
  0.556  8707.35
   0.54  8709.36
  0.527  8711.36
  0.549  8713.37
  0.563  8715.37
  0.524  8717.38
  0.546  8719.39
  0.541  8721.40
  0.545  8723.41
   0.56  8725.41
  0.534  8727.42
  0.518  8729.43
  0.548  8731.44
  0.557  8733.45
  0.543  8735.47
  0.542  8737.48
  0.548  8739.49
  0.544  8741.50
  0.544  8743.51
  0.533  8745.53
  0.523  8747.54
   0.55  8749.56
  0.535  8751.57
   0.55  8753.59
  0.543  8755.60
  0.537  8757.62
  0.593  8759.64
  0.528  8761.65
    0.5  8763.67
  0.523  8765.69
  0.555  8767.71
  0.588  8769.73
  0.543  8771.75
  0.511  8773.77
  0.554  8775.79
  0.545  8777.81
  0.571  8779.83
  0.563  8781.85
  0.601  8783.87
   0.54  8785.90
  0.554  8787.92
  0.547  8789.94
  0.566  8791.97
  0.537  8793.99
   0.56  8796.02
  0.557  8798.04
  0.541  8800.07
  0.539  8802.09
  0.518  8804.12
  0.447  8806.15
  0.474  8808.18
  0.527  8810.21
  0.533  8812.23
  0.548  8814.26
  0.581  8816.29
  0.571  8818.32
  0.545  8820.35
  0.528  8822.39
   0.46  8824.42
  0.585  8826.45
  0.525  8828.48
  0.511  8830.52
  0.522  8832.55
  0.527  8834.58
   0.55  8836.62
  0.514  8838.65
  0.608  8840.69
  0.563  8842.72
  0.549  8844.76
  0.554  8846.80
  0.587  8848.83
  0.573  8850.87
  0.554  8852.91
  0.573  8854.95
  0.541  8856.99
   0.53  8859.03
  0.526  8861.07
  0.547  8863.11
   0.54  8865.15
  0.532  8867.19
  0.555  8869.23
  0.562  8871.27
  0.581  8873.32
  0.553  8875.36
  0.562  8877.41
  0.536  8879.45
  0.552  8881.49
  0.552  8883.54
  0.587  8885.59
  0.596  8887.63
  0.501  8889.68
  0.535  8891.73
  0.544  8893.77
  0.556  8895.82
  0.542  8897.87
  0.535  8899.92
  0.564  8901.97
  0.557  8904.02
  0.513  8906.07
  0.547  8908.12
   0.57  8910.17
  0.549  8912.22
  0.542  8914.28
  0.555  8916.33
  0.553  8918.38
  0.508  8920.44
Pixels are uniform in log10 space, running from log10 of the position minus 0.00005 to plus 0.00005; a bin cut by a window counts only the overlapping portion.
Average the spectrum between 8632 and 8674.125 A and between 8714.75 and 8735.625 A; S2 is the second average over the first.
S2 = 1.0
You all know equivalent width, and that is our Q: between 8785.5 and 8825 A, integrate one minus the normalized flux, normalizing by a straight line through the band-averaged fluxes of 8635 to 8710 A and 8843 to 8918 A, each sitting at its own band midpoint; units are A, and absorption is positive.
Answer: 0.6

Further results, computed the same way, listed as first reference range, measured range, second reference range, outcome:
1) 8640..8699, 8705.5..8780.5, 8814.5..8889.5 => -1.9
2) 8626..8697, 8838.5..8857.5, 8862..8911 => -0.6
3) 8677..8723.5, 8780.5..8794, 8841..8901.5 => -0.4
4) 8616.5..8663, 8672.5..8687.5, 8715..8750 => 0.8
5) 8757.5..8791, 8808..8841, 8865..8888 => 1.1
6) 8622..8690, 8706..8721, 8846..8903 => -0.3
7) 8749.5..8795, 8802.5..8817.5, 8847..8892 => 0.9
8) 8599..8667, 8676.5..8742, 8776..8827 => 0.3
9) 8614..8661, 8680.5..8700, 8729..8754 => 0.9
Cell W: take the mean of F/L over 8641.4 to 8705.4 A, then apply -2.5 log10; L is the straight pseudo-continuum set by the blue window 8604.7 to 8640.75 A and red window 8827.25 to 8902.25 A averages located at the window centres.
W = 0.07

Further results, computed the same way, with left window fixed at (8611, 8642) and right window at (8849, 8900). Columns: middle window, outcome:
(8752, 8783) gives 0.01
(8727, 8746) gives 0.03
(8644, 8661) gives 0.04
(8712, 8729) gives 0.02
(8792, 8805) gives 0.02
